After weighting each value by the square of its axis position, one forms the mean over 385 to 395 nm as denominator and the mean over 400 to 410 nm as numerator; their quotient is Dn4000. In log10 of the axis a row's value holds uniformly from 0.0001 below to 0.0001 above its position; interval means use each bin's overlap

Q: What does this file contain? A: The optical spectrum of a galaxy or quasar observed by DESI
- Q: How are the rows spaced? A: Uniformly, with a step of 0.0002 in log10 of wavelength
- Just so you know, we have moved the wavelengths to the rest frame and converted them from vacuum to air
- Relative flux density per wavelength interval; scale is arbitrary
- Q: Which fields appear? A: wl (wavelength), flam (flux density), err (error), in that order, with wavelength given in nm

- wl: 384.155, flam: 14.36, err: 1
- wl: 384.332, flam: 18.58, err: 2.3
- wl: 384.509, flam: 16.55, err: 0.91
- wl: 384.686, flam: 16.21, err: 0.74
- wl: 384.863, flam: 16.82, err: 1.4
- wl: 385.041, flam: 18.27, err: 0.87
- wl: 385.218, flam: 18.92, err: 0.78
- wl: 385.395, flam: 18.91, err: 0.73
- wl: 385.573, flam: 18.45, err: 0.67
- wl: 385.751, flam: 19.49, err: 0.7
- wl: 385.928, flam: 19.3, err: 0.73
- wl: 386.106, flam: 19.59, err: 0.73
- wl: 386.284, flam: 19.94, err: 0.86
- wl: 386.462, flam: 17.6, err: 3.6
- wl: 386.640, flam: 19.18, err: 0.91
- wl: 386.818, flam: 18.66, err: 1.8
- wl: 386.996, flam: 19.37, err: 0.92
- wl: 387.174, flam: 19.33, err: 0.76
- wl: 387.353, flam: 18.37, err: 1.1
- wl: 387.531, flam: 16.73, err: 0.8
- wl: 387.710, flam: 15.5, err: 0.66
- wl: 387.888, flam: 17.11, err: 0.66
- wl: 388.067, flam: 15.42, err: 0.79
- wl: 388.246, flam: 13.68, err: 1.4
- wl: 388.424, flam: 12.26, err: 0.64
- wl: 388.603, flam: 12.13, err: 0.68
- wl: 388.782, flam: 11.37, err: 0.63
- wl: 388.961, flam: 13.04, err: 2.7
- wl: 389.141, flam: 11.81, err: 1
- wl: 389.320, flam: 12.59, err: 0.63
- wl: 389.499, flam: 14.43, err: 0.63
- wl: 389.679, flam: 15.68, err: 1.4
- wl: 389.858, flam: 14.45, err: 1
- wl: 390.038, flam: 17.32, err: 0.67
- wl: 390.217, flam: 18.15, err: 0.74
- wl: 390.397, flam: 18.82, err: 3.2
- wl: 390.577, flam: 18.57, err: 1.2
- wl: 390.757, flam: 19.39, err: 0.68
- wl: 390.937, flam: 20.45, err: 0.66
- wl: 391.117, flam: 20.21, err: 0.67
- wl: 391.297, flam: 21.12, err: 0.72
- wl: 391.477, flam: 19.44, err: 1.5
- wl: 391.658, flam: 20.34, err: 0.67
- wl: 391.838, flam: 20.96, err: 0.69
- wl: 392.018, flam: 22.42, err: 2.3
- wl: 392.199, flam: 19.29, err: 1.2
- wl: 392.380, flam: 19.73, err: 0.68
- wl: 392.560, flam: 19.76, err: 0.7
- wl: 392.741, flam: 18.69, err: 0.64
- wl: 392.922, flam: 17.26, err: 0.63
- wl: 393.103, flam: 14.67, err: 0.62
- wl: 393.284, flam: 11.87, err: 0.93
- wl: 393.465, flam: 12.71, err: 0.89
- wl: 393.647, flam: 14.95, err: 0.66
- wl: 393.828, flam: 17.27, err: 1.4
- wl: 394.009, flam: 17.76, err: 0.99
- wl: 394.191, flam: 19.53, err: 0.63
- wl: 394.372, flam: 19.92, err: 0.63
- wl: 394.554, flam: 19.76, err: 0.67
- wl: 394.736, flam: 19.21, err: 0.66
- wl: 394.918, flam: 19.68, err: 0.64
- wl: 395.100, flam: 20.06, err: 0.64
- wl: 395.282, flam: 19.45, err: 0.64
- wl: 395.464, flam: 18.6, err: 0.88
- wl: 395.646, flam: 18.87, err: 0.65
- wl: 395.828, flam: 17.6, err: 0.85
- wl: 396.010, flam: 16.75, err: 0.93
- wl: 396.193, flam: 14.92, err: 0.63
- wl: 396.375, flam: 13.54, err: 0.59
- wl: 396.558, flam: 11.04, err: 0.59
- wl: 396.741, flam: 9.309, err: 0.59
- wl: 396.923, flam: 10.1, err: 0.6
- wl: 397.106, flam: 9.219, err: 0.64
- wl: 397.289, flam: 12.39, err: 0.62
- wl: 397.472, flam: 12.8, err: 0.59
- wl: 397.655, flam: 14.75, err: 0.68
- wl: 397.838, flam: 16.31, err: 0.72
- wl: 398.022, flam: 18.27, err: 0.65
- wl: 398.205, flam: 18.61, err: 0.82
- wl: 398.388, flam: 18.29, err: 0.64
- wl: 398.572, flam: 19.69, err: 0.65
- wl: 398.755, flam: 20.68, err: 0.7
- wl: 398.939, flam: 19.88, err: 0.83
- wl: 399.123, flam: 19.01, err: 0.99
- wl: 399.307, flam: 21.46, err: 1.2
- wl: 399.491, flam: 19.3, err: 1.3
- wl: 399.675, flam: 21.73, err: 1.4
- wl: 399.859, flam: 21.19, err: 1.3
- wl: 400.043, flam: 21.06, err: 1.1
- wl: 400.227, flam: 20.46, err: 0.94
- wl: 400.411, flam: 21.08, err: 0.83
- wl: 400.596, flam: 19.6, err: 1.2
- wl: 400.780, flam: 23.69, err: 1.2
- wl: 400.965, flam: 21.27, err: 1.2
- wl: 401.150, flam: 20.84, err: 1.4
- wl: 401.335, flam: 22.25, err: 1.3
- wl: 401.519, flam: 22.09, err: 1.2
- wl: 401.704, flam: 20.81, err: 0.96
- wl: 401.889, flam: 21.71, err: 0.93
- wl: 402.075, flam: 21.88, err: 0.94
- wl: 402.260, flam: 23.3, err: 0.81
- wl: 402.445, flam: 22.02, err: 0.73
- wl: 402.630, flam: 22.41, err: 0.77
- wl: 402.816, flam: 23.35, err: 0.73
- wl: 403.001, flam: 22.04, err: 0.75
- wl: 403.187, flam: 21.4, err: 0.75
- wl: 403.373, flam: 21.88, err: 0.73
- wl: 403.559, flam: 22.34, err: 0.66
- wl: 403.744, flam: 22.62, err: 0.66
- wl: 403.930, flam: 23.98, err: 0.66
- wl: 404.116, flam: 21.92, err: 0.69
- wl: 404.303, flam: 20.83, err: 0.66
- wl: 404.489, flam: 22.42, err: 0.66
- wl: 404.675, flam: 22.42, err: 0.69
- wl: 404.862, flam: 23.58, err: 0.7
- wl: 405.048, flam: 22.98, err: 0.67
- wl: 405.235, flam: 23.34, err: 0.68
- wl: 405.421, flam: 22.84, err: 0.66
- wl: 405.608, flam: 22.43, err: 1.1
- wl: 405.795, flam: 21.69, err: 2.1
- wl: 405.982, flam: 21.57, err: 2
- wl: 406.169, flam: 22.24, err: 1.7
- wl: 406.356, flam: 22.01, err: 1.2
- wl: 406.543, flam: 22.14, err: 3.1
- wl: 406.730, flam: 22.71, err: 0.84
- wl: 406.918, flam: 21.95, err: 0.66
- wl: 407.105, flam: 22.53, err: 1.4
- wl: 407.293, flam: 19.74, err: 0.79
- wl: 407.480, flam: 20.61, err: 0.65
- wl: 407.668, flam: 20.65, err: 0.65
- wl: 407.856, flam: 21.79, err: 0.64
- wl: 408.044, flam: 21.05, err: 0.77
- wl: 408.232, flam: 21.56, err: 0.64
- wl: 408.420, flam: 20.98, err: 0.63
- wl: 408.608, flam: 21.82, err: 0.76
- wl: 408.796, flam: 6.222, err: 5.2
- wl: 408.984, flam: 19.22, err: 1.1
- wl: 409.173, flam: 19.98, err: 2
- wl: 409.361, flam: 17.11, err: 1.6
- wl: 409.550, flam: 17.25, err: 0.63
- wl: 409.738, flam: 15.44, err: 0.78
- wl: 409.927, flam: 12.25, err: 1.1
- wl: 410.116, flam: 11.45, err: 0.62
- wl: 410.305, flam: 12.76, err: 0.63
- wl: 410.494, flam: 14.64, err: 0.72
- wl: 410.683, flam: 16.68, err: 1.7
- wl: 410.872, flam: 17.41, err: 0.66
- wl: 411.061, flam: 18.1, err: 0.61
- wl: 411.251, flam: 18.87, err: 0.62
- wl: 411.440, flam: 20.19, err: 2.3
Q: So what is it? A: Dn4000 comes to 1.30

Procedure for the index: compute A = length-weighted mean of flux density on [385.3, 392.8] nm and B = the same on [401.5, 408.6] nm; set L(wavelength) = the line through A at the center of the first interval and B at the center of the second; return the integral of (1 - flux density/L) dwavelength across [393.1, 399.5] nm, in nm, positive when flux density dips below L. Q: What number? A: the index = 0.98 nm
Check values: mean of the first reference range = 17.6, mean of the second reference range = 22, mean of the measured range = 16.6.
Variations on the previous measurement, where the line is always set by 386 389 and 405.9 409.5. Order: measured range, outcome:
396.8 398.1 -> 0.362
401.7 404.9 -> -0.469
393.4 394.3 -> 0.054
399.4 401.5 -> -0.251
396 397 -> 0.322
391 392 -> -0.192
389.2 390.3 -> 0.104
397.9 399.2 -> -0.041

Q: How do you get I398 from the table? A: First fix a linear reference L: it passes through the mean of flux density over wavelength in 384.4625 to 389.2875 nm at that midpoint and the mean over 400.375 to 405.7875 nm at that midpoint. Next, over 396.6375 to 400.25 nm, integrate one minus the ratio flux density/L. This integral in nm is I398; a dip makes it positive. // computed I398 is 0.620 nm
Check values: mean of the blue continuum 16.8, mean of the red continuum 22.2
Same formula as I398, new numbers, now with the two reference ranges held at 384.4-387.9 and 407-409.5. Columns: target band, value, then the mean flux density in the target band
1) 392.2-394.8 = 0.17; 17.4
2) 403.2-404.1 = -0.16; 22.5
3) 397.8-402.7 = -0.44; 20.7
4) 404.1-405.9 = -0.30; 22.5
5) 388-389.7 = 0.49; 13.1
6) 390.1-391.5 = -0.07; 19.5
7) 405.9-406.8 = -0.13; 22.1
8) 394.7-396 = -0.01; 18.9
